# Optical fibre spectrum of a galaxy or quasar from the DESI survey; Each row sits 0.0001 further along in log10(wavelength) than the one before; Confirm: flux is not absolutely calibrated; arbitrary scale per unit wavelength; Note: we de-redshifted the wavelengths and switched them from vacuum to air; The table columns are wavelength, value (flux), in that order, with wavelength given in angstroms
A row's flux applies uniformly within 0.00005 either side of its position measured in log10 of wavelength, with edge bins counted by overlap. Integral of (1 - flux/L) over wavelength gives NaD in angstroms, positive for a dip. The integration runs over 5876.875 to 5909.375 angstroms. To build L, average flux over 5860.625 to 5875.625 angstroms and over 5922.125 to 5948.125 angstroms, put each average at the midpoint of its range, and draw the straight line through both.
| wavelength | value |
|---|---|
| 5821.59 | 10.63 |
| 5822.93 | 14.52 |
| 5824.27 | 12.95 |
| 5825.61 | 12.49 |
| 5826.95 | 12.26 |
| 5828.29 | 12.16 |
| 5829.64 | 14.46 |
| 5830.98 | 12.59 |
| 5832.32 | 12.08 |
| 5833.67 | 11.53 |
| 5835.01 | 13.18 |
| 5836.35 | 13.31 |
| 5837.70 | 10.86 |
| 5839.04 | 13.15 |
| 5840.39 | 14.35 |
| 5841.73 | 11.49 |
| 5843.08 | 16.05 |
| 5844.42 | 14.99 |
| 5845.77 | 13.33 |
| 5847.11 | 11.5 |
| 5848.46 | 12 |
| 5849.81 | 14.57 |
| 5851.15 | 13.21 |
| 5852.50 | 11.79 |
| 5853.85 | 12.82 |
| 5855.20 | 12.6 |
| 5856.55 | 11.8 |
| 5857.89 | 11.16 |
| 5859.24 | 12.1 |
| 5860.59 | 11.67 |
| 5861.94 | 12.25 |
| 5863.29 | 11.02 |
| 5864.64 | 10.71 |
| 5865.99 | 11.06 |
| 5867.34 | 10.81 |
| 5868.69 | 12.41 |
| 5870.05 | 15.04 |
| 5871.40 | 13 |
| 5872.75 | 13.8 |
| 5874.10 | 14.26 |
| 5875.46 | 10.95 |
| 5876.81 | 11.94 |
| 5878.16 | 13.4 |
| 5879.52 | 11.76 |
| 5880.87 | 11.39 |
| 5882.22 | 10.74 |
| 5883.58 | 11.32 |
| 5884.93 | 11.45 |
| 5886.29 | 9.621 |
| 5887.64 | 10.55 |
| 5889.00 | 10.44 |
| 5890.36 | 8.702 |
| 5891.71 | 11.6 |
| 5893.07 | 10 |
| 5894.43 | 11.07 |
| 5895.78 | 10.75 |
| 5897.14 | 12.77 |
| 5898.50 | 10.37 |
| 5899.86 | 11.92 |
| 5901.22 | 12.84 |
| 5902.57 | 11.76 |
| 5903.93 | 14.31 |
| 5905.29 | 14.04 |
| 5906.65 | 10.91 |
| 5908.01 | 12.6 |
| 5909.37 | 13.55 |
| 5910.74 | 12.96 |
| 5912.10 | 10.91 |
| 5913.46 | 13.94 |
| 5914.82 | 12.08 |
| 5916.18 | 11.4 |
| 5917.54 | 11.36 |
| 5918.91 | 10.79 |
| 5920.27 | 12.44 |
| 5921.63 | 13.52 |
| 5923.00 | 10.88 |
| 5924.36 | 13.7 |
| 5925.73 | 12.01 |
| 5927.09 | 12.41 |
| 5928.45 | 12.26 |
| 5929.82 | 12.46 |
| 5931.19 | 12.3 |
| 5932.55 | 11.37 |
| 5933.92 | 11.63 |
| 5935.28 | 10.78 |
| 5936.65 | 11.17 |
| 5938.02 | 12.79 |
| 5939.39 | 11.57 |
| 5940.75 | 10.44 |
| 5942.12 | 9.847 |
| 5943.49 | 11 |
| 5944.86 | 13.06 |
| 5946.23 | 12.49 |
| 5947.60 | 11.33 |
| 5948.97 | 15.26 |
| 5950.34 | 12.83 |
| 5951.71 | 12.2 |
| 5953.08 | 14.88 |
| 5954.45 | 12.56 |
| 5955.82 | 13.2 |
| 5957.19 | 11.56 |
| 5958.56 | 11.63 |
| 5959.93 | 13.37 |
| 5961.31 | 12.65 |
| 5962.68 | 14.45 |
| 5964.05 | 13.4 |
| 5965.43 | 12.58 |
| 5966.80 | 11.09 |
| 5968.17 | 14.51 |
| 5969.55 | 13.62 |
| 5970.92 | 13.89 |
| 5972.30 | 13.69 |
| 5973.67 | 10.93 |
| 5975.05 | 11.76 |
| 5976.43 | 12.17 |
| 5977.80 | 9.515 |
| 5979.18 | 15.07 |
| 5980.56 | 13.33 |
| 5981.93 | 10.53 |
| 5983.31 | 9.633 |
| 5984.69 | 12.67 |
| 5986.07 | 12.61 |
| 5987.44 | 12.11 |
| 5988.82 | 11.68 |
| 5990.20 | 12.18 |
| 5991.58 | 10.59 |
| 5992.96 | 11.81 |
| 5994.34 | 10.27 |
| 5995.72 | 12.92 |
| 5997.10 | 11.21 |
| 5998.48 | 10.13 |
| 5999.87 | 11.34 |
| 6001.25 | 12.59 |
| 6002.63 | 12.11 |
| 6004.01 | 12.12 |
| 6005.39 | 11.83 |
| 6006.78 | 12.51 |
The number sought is 1.5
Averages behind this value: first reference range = 12.3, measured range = 11.5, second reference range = 11.8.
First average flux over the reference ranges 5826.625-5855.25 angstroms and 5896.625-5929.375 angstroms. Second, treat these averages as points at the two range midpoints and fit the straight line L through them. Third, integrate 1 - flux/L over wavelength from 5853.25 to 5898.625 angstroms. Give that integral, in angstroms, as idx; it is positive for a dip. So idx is 3.59 angstroms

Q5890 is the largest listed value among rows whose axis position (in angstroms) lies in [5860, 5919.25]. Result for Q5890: 15.04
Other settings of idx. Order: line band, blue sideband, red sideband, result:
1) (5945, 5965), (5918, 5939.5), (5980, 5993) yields -1.9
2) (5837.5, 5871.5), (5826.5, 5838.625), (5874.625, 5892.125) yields -1.8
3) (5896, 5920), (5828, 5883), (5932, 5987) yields 0.4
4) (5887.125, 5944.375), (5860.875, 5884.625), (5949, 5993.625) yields 2.3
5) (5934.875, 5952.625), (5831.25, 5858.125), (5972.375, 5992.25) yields 0.2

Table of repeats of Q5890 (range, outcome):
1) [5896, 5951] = 15.26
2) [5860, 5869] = 12.41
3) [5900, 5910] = 14.31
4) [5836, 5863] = 16.05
